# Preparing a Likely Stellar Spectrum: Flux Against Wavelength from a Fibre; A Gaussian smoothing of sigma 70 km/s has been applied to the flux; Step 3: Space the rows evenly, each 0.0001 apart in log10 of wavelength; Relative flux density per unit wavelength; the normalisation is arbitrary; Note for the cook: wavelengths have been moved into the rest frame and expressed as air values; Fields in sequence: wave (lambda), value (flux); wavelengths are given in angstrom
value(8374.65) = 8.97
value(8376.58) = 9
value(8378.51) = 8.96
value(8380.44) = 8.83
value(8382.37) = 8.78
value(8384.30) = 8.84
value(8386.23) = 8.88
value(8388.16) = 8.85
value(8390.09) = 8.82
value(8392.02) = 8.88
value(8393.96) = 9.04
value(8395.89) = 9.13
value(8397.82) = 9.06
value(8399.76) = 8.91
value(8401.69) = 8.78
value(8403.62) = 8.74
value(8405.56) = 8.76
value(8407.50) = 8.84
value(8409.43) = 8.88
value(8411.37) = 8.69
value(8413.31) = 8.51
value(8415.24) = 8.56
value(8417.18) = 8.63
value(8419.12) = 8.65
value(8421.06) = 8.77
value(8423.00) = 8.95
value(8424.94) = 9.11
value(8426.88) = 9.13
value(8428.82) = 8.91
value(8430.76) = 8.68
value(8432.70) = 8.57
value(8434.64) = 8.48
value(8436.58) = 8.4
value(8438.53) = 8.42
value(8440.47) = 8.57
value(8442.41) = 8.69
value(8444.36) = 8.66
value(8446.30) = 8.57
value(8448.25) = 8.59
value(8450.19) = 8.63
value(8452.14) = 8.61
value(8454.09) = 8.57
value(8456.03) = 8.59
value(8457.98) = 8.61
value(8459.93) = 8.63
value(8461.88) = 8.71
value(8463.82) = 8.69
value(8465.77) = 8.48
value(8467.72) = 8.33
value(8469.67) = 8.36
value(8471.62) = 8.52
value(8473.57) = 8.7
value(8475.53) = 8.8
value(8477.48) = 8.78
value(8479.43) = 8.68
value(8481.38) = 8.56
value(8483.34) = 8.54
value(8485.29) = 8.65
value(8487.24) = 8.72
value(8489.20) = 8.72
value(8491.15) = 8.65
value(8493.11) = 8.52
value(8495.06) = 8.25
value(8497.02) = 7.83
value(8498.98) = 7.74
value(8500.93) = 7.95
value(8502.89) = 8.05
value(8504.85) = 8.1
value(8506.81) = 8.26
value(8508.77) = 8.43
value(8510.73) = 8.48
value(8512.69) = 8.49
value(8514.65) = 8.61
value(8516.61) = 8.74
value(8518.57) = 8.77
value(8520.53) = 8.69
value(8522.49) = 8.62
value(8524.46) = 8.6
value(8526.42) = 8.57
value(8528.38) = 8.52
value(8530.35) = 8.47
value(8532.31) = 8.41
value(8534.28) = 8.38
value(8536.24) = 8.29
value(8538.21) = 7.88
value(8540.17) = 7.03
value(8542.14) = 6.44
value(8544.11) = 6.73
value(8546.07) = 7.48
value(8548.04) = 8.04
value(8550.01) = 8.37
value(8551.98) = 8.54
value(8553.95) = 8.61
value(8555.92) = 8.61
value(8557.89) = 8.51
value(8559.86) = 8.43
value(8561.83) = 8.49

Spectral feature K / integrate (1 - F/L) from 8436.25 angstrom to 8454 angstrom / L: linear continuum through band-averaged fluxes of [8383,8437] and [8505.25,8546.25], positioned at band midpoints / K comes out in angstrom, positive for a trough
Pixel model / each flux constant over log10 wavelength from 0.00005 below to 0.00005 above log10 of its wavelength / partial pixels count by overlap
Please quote 0.1 angstrom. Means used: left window 8.81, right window 8.2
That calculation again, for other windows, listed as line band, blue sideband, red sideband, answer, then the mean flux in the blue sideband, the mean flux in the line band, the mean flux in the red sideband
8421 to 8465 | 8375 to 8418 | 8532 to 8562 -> -0.5 angstrom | 8.84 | 8.67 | 7.99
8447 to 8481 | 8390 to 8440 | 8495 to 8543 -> -0.3 angstrom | 8.78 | 8.6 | 8.23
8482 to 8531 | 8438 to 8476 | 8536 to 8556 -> -1.9 angstrom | 8.59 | 8.44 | 7.77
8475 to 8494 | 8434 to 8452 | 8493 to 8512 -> -0.9 angstrom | 8.56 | 8.66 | 8.15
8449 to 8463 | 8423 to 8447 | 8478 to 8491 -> 0.1 angstrom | 8.7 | 8.63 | 8.65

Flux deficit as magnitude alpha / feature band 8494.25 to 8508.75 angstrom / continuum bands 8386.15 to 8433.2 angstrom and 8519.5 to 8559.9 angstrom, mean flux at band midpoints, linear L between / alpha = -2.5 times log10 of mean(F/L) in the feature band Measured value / 0.040 mag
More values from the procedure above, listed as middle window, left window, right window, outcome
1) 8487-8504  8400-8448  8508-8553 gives 0.02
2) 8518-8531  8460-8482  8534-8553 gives -0.09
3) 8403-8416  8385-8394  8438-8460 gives 0.01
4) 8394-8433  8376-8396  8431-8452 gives -0.01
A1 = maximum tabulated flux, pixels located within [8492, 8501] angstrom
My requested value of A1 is 8.52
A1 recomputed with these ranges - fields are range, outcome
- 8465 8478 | 8.8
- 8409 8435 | 9.13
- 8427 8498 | 8.91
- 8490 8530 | 8.77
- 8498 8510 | 8.43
